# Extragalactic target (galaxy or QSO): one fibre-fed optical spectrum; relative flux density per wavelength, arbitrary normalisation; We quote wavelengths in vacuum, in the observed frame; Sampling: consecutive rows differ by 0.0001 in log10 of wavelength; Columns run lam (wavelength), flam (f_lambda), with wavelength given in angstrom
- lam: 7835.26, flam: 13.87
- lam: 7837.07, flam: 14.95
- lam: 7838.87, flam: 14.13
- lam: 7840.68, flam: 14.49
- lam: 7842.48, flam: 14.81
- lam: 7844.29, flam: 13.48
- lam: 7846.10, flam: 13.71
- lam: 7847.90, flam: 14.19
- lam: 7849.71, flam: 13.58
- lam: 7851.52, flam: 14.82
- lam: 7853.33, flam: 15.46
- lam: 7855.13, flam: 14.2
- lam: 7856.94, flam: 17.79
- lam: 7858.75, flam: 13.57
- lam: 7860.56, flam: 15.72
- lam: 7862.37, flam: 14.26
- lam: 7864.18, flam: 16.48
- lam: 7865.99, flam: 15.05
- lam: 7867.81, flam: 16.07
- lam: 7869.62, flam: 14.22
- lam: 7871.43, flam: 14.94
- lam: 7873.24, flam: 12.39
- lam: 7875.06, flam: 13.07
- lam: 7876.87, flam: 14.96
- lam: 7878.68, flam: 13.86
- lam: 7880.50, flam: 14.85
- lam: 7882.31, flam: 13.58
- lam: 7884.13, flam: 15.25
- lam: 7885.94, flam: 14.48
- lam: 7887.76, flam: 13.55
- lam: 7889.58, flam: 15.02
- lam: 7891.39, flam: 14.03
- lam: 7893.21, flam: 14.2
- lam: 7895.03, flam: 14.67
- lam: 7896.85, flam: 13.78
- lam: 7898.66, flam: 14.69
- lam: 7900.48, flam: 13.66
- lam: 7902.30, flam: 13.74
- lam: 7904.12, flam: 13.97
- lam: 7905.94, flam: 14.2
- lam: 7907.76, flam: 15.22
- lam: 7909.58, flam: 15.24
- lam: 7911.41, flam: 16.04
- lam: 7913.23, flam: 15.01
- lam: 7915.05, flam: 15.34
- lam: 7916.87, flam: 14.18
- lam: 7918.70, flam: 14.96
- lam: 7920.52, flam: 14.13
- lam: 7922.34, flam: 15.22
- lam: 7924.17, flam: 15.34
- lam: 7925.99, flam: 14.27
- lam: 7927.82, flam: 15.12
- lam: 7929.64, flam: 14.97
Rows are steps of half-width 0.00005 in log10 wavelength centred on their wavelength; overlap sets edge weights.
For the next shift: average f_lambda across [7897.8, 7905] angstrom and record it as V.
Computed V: 14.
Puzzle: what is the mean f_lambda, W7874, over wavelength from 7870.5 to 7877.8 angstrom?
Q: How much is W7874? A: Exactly 13.9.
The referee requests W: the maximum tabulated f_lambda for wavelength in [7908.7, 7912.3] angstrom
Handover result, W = 16.04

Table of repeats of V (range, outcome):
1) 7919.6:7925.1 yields 14.9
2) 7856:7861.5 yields 15.7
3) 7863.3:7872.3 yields 15.3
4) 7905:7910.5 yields 14.9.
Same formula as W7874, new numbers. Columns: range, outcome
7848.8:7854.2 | 14.6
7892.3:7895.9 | 14.4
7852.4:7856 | 14.9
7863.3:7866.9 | 15.7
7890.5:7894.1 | 14.1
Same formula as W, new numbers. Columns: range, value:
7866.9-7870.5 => 16.07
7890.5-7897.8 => 14.67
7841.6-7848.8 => 14.81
